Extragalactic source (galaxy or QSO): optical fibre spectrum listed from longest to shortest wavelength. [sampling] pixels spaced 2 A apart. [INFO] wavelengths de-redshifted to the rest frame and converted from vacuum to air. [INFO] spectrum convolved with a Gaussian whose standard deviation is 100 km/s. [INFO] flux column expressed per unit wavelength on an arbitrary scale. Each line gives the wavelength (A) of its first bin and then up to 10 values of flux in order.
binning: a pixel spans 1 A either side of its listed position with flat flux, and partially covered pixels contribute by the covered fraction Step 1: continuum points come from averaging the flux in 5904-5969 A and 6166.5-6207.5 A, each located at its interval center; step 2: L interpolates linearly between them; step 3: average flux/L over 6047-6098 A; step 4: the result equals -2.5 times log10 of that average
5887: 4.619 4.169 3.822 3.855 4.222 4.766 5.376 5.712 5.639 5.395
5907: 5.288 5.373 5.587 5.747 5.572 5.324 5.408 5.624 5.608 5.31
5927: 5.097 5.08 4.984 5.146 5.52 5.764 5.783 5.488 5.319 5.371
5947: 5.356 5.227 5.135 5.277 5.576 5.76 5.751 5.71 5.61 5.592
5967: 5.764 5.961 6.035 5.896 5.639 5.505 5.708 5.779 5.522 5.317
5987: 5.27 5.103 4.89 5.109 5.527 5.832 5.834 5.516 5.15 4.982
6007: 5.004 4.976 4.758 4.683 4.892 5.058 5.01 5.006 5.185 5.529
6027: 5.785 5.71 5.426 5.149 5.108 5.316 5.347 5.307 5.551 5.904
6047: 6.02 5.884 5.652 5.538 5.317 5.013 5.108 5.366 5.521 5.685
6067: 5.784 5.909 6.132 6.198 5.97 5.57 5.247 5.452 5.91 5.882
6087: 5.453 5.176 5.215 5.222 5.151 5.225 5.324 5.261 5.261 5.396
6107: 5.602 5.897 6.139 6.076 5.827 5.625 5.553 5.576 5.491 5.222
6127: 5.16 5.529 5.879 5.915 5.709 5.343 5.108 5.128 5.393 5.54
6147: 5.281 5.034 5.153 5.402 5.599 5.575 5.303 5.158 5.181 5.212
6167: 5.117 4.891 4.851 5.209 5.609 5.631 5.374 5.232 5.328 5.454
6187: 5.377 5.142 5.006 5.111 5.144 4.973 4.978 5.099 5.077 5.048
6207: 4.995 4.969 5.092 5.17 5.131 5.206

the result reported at -0.05 mag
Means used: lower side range 5.46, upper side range 5.18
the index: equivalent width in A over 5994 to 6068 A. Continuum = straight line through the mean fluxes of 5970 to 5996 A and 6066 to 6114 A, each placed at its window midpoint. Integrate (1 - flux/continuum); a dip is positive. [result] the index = 2.3 A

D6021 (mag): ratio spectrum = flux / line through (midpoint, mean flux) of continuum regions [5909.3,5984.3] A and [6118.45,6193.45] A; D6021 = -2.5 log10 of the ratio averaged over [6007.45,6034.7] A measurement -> 0.06 mag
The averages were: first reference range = 5.53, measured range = 5.16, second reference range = 5.34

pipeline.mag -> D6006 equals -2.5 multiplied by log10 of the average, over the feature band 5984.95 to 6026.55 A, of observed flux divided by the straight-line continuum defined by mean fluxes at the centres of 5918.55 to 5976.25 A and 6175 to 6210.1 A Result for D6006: 0.052 mag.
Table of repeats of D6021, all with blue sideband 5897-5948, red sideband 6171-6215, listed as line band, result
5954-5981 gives -0.07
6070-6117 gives -0.06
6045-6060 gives -0.04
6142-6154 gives -0.02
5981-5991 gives 0.01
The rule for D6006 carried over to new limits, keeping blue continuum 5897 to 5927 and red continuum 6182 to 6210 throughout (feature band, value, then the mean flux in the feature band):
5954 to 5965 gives -0.053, 5.67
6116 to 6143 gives -0.056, 5.48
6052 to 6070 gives -0.038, 5.47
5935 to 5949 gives -0.014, 5.49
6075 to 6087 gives -0.074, 5.63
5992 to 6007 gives -0.008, 5.39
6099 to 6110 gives -0.048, 5.47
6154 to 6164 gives -0.041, 5.36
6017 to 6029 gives 0.002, 5.32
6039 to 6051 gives -0.078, 5.69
